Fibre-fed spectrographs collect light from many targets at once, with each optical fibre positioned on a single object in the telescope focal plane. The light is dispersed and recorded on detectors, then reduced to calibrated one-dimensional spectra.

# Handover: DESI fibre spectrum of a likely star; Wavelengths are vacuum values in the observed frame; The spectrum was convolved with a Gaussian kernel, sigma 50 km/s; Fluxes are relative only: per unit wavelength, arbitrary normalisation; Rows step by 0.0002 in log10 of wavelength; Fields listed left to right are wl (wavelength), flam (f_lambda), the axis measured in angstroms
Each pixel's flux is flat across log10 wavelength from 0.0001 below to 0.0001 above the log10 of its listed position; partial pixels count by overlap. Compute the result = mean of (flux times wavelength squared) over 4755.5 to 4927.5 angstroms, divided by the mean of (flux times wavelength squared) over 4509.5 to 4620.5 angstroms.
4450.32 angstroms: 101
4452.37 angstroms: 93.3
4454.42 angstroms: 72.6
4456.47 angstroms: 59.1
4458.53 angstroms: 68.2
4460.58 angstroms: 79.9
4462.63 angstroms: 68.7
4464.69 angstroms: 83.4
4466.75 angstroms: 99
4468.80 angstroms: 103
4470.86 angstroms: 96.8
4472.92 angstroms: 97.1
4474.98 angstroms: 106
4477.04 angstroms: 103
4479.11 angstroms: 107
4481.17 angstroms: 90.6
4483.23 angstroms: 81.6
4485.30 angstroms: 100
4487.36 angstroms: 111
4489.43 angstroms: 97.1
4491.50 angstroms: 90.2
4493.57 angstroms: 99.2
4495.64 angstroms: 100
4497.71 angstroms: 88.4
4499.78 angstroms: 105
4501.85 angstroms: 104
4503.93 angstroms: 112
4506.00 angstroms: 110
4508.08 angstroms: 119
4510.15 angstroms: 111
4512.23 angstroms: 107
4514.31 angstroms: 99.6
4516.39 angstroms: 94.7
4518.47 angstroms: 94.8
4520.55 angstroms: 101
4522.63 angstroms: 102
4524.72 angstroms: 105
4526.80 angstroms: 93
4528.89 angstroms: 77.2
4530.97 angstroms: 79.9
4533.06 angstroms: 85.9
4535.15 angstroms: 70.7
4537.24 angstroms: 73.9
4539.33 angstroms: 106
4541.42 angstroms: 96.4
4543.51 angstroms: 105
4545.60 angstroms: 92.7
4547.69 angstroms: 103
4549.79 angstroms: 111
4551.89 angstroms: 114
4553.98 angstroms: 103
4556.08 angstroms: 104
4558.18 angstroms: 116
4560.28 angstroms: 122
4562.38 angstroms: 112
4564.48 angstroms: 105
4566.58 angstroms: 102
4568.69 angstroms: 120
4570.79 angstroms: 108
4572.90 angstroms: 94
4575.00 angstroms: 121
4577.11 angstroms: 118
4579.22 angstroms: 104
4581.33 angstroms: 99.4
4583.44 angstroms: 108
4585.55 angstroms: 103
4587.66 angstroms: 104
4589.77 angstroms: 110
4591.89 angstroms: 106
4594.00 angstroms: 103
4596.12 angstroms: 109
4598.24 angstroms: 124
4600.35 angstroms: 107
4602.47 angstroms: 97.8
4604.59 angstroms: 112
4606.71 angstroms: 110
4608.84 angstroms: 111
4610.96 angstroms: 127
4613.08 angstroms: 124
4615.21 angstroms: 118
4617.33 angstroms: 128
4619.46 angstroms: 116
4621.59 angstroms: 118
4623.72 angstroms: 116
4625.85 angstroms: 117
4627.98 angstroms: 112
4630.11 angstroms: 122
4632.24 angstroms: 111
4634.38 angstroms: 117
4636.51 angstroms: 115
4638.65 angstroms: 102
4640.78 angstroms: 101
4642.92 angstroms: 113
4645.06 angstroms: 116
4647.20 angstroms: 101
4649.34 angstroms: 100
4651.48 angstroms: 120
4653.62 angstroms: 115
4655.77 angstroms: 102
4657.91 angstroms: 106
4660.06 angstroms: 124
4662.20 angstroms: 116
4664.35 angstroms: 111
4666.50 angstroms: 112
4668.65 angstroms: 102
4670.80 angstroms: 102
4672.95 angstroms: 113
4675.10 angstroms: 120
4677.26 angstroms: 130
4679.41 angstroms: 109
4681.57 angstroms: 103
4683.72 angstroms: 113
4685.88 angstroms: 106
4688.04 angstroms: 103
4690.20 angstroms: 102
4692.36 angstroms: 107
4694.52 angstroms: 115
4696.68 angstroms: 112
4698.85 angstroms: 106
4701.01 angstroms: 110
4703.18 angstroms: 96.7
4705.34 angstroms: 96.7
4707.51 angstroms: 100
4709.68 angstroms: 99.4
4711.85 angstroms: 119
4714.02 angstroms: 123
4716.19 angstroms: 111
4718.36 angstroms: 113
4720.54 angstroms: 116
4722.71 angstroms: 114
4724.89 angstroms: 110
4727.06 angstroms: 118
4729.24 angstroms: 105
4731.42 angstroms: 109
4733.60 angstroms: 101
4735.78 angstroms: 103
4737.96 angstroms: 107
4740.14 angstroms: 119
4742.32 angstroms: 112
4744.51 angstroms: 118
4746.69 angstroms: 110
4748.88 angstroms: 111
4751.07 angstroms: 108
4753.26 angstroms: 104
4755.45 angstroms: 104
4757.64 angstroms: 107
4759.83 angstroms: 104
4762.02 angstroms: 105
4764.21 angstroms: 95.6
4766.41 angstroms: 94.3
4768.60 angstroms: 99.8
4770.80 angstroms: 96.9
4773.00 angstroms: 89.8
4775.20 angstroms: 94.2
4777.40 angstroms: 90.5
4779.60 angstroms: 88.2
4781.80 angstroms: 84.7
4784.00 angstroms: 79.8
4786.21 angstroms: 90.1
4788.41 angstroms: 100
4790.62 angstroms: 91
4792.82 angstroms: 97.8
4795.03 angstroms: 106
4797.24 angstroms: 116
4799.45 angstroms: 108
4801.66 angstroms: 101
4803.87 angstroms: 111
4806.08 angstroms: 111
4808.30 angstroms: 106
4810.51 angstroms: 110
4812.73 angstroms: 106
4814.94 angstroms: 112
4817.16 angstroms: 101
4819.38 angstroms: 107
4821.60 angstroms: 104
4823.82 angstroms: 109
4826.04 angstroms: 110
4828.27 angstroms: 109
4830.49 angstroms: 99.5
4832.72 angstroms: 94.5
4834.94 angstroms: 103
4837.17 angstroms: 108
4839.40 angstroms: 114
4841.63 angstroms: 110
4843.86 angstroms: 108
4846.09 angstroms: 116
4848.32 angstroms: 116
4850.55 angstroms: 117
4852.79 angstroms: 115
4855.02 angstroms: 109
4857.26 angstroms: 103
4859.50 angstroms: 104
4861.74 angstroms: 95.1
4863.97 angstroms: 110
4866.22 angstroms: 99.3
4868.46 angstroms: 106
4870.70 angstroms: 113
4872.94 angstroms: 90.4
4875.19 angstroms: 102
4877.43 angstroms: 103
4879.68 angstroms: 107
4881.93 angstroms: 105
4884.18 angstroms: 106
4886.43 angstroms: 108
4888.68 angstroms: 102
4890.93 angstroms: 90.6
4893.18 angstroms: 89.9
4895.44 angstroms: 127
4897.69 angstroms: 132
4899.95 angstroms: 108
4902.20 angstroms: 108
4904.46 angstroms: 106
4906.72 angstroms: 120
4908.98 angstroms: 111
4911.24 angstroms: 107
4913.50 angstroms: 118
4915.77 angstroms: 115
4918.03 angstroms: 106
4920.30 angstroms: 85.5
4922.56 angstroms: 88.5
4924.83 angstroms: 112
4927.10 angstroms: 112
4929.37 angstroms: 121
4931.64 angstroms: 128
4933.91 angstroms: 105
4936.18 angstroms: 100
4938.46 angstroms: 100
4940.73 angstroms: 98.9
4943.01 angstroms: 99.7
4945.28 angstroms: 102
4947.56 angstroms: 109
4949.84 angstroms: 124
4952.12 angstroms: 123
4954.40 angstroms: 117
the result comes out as 1.1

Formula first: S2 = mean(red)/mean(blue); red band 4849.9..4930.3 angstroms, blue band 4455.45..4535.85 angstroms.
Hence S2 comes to 1.1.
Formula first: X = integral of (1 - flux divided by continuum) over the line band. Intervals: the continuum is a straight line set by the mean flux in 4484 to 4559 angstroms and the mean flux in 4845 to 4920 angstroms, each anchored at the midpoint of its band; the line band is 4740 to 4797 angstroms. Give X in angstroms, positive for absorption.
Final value 2.8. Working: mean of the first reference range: 99.4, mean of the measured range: 99.9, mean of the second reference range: 108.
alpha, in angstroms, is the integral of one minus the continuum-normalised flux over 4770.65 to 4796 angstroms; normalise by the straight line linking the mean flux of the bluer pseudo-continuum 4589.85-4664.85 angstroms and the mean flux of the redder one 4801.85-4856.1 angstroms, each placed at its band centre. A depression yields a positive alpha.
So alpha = 4.0 angstroms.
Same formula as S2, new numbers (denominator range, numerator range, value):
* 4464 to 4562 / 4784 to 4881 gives 1.06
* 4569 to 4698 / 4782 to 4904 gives 0.95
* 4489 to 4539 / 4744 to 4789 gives 1.02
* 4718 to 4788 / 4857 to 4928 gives 1.03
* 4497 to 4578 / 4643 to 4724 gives 1.07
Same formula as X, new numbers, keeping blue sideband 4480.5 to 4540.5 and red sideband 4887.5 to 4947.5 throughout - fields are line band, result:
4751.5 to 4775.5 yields 0.8 angstroms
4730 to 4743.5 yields -0.7 angstroms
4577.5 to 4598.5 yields -1.7 angstroms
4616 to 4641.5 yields -3.8 angstroms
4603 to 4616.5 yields -2.3 angstroms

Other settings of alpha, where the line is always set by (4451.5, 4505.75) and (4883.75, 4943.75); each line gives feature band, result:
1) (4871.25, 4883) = 0.5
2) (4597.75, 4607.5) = -1.2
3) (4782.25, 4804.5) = 0.9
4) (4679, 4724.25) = -3.5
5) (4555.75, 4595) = -4.9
